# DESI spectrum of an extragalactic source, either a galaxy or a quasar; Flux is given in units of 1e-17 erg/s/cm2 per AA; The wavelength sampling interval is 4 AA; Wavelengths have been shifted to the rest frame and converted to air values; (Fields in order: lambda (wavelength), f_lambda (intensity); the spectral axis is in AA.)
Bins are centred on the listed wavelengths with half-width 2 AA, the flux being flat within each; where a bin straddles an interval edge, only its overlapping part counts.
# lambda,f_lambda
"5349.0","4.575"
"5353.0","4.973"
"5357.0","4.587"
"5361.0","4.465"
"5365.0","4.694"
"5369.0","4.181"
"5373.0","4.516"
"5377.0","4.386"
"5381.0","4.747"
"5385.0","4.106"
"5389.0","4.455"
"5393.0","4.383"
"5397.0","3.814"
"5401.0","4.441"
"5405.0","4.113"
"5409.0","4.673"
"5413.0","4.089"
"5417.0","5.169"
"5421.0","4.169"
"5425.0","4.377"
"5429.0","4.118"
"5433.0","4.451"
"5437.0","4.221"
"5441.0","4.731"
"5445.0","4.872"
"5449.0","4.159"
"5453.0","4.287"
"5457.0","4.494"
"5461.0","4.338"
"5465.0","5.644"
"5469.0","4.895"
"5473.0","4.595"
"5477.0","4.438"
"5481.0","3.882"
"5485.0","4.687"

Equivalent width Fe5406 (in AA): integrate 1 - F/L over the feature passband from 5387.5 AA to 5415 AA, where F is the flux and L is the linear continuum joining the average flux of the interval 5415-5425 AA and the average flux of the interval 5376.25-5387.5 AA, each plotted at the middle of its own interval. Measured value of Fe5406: 1.44 AA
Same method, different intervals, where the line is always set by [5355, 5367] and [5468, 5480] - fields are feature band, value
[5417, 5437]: 0.90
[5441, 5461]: 0.41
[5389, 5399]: 0.89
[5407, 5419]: -0.19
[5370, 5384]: 0.27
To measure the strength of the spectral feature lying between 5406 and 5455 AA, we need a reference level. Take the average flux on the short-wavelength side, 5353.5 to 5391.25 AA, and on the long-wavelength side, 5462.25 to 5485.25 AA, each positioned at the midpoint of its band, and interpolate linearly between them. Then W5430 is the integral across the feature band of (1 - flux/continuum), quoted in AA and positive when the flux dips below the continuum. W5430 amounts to 1.68 AA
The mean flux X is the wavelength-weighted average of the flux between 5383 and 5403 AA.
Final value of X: 4.24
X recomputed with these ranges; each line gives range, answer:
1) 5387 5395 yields 4.42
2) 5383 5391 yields 4.28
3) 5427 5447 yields 4.48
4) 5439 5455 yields 4.51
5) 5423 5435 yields 4.32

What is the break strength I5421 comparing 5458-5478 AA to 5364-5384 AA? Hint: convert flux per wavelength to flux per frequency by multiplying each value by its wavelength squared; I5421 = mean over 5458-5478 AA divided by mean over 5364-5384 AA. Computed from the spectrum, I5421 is 1.11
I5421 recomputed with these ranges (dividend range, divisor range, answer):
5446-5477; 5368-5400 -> 1.10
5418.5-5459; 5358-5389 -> 1.01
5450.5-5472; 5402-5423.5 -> 1.08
